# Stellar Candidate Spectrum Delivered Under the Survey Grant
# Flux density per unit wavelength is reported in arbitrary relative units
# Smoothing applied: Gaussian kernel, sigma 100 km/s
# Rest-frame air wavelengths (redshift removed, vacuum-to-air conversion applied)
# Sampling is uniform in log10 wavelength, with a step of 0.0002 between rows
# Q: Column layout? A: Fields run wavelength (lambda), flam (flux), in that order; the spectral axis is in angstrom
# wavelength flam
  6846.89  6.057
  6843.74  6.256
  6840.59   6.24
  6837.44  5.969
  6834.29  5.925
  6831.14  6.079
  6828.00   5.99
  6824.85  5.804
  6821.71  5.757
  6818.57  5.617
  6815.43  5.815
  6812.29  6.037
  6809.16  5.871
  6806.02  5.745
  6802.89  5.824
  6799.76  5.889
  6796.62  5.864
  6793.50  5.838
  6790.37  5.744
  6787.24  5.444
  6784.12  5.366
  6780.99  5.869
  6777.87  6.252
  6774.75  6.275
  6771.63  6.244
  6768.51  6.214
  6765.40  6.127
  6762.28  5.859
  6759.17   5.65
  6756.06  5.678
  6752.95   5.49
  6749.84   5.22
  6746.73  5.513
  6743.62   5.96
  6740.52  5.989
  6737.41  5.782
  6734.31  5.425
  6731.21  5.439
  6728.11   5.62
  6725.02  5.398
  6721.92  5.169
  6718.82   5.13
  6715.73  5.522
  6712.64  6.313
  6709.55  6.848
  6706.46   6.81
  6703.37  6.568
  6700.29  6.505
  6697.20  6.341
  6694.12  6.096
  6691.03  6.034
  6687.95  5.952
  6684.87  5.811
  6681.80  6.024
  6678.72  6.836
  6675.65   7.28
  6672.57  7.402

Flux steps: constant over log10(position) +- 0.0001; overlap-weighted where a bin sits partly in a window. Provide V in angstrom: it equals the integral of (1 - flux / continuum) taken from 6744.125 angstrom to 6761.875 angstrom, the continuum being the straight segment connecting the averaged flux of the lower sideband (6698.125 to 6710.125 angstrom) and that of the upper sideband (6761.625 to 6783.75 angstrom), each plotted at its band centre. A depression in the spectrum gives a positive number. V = 2.0 angstrom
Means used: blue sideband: 6.65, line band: 5.56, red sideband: 6.09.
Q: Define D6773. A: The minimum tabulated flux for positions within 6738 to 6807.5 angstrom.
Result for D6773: 5.22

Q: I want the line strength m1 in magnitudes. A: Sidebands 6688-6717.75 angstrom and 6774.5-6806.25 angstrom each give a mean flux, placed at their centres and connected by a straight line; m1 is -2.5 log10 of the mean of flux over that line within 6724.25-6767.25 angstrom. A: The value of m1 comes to 0.07 mag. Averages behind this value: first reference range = 6.3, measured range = 5.66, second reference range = 5.81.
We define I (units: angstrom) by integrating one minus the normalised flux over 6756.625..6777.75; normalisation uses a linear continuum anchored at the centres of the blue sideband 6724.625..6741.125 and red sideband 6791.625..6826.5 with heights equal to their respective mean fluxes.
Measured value -1.3 angstrom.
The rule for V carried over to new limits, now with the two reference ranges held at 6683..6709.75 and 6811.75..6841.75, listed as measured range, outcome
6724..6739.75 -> 1.6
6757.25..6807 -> 1.3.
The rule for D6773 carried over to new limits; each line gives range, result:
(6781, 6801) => 5.366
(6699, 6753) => 5.13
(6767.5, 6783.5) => 5.869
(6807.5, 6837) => 5.617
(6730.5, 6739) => 5.425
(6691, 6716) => 5.522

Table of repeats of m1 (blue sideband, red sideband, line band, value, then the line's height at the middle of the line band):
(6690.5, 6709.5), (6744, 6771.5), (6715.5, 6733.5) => 0.147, 6.15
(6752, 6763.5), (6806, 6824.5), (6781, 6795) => 0.024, 5.75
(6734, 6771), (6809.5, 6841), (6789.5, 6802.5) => 0.003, 5.85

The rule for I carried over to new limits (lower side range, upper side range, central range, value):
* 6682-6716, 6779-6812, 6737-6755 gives 1.1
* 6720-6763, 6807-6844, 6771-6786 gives -0.6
